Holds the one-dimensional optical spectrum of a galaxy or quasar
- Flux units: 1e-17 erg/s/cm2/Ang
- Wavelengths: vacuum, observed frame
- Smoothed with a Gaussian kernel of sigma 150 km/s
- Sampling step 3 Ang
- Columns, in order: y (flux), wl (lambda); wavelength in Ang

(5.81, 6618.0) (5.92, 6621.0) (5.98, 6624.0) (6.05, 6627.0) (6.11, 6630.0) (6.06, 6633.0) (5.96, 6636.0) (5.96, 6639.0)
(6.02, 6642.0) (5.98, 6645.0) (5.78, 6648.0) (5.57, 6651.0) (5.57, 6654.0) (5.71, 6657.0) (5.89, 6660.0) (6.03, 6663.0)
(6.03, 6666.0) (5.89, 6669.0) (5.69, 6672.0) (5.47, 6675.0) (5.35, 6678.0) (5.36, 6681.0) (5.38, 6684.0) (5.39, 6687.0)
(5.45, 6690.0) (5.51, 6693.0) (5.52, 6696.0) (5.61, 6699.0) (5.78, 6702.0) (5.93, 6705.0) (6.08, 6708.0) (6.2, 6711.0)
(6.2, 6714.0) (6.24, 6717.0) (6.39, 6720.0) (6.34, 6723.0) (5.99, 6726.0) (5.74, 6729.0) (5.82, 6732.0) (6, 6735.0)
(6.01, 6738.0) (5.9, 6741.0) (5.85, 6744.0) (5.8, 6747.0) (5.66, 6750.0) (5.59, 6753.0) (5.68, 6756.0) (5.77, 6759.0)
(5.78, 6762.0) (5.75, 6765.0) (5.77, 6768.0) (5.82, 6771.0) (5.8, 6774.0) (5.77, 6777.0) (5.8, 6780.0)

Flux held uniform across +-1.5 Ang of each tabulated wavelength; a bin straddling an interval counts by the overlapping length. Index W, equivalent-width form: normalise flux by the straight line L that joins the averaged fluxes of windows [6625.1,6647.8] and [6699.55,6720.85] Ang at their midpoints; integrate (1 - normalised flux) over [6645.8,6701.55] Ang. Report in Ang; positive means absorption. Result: 3.8 Ang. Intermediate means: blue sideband 6.01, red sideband 6.09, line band 5.63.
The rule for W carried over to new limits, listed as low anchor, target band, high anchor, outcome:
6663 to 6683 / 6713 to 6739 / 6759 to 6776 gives -1.6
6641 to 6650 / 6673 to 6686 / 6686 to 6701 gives 0.5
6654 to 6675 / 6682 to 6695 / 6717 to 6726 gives 1.3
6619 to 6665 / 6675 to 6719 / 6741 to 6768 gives 0.9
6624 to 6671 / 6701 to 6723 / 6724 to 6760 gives -1.1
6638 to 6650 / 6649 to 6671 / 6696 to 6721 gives 0.5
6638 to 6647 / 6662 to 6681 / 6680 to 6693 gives -0.3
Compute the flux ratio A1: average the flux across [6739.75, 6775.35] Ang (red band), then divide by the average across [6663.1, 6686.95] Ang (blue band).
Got 1.03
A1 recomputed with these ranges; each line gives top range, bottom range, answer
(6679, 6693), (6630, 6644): 0.90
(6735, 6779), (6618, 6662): 0.98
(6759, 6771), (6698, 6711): 0.98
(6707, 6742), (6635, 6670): 1.04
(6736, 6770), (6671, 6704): 1.05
